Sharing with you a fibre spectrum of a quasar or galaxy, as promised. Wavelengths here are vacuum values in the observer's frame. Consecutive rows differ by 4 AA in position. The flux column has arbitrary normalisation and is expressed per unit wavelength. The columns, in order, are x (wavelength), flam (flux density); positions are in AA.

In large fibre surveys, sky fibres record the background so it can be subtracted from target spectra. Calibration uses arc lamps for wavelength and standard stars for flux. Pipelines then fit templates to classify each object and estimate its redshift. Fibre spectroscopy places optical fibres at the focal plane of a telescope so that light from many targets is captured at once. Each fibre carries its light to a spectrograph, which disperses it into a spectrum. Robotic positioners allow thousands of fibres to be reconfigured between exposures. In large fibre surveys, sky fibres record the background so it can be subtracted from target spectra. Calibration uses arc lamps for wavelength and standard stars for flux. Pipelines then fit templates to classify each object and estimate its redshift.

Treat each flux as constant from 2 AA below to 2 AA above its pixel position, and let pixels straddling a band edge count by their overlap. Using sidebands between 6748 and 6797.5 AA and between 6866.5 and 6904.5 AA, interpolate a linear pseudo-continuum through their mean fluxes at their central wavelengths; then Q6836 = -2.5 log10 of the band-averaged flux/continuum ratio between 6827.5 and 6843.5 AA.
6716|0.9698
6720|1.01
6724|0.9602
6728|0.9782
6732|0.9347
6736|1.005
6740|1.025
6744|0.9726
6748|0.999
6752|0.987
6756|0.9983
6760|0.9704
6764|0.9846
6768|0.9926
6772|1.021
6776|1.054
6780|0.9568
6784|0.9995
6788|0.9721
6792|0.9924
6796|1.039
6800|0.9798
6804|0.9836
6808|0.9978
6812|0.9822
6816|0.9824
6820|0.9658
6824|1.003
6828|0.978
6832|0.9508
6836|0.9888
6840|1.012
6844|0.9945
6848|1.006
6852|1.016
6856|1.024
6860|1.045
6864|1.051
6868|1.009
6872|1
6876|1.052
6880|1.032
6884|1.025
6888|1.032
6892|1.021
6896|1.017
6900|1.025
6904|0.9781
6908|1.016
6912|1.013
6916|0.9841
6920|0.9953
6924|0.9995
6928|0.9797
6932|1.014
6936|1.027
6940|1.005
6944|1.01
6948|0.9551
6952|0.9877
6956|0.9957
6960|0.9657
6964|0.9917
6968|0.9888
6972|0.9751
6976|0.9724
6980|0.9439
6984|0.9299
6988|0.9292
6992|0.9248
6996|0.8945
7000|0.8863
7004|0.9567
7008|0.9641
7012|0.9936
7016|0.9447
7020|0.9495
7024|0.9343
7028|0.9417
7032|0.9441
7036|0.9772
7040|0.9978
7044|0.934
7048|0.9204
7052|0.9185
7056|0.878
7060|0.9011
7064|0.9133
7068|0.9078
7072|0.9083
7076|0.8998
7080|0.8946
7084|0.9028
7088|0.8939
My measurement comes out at 0.03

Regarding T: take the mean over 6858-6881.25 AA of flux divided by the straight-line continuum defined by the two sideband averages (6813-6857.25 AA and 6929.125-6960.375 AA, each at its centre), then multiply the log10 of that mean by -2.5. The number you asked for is -0.04 mag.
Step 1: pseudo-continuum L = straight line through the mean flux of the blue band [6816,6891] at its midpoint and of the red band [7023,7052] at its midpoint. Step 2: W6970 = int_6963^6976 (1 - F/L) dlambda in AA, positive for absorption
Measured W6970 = -0.16 AA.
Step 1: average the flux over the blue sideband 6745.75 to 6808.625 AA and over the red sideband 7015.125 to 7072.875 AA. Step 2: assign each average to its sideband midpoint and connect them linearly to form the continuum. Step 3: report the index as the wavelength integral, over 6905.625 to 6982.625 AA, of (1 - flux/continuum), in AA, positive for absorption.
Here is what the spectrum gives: -2.8 AA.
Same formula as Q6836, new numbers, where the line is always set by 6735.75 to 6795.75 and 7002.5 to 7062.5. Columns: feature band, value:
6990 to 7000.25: 0.05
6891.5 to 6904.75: -0.05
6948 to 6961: -0.02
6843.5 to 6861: -0.04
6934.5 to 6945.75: -0.06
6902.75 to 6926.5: -0.03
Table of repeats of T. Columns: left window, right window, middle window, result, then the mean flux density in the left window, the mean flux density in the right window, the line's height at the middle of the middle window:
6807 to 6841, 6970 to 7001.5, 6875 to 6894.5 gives -0.073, 0.983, 0.933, 0.964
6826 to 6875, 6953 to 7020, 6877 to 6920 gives -0.028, 1.01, 0.954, 0.988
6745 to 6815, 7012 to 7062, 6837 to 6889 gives -0.050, 0.994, 0.939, 0.976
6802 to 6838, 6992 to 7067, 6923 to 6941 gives -0.054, 0.981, 0.935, 0.957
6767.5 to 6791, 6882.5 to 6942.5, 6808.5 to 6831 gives 0.022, 0.999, 1.01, 1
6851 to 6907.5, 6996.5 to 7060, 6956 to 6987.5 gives 0.006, 1.02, 0.94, 0.972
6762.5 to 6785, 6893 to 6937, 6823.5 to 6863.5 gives -0.001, 1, 1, 1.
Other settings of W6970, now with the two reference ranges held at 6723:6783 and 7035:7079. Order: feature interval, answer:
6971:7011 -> -0.1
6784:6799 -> -0.3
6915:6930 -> -0.6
